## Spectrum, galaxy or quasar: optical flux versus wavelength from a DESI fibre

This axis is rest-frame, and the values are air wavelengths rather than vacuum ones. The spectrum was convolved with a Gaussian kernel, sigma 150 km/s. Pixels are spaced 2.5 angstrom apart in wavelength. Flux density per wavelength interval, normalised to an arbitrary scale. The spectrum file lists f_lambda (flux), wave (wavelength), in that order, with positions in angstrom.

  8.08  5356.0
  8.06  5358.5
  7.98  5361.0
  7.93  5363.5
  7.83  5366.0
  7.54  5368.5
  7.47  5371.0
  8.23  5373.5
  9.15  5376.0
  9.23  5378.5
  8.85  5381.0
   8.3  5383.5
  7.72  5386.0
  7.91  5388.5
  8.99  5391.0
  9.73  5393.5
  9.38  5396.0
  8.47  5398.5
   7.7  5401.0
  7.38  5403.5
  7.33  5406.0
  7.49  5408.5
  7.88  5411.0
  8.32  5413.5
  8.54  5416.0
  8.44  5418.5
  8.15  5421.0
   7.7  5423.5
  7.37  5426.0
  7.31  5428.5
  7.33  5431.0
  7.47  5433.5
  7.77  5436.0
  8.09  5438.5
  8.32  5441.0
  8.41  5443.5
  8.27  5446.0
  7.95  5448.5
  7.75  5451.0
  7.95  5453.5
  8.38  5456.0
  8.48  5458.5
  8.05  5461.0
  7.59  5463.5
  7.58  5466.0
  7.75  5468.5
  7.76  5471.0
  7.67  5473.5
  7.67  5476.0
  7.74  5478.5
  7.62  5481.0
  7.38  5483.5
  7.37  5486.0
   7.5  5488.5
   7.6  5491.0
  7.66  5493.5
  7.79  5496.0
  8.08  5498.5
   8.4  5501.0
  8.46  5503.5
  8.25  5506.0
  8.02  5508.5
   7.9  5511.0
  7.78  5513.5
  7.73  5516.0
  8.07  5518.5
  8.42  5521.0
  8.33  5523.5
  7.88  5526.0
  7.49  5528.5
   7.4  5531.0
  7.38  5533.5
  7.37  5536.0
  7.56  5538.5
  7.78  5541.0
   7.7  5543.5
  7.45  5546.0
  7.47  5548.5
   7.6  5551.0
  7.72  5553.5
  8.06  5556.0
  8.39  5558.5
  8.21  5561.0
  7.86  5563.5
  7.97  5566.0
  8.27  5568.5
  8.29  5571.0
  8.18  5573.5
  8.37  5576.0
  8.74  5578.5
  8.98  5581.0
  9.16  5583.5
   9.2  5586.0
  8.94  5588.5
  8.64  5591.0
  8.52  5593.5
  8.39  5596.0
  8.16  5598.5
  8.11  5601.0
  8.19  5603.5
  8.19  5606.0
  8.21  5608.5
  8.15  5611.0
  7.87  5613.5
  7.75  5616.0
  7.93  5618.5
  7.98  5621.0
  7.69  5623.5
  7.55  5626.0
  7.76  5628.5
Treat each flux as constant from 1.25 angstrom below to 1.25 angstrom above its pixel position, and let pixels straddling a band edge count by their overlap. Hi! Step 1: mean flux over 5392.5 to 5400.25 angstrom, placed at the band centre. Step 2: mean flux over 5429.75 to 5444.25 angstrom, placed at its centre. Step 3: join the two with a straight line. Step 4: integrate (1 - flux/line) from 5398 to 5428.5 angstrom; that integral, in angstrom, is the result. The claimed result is 2.5 angstrom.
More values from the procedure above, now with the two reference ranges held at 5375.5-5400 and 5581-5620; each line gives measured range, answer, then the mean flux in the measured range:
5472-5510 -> 3.35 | 7.81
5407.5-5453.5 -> 3.99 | 7.92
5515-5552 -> 3.43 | 7.71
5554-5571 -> 0.65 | 8.12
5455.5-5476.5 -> 1.81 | 7.87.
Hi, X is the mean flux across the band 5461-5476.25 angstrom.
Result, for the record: 7.7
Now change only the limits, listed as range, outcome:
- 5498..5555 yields 7.83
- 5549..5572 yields 8.02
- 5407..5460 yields 7.97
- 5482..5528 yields 7.91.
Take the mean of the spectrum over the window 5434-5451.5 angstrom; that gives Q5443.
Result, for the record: 8.07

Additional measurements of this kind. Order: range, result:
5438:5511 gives 7.91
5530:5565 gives 7.71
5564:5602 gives 8.52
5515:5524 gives 8.13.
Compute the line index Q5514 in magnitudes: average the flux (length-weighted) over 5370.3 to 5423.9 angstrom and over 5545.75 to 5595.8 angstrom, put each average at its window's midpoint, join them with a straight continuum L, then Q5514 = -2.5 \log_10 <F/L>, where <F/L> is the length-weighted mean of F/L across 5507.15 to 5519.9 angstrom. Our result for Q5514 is 0.054 mag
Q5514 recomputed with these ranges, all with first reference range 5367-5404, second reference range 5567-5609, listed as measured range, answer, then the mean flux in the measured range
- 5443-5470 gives 0.059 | 8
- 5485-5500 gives 0.105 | 7.68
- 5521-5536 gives 0.101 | 7.73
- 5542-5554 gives 0.122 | 7.58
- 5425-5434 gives 0.148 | 7.36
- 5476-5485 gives 0.118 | 7.59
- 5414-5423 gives 0.015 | 8.32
